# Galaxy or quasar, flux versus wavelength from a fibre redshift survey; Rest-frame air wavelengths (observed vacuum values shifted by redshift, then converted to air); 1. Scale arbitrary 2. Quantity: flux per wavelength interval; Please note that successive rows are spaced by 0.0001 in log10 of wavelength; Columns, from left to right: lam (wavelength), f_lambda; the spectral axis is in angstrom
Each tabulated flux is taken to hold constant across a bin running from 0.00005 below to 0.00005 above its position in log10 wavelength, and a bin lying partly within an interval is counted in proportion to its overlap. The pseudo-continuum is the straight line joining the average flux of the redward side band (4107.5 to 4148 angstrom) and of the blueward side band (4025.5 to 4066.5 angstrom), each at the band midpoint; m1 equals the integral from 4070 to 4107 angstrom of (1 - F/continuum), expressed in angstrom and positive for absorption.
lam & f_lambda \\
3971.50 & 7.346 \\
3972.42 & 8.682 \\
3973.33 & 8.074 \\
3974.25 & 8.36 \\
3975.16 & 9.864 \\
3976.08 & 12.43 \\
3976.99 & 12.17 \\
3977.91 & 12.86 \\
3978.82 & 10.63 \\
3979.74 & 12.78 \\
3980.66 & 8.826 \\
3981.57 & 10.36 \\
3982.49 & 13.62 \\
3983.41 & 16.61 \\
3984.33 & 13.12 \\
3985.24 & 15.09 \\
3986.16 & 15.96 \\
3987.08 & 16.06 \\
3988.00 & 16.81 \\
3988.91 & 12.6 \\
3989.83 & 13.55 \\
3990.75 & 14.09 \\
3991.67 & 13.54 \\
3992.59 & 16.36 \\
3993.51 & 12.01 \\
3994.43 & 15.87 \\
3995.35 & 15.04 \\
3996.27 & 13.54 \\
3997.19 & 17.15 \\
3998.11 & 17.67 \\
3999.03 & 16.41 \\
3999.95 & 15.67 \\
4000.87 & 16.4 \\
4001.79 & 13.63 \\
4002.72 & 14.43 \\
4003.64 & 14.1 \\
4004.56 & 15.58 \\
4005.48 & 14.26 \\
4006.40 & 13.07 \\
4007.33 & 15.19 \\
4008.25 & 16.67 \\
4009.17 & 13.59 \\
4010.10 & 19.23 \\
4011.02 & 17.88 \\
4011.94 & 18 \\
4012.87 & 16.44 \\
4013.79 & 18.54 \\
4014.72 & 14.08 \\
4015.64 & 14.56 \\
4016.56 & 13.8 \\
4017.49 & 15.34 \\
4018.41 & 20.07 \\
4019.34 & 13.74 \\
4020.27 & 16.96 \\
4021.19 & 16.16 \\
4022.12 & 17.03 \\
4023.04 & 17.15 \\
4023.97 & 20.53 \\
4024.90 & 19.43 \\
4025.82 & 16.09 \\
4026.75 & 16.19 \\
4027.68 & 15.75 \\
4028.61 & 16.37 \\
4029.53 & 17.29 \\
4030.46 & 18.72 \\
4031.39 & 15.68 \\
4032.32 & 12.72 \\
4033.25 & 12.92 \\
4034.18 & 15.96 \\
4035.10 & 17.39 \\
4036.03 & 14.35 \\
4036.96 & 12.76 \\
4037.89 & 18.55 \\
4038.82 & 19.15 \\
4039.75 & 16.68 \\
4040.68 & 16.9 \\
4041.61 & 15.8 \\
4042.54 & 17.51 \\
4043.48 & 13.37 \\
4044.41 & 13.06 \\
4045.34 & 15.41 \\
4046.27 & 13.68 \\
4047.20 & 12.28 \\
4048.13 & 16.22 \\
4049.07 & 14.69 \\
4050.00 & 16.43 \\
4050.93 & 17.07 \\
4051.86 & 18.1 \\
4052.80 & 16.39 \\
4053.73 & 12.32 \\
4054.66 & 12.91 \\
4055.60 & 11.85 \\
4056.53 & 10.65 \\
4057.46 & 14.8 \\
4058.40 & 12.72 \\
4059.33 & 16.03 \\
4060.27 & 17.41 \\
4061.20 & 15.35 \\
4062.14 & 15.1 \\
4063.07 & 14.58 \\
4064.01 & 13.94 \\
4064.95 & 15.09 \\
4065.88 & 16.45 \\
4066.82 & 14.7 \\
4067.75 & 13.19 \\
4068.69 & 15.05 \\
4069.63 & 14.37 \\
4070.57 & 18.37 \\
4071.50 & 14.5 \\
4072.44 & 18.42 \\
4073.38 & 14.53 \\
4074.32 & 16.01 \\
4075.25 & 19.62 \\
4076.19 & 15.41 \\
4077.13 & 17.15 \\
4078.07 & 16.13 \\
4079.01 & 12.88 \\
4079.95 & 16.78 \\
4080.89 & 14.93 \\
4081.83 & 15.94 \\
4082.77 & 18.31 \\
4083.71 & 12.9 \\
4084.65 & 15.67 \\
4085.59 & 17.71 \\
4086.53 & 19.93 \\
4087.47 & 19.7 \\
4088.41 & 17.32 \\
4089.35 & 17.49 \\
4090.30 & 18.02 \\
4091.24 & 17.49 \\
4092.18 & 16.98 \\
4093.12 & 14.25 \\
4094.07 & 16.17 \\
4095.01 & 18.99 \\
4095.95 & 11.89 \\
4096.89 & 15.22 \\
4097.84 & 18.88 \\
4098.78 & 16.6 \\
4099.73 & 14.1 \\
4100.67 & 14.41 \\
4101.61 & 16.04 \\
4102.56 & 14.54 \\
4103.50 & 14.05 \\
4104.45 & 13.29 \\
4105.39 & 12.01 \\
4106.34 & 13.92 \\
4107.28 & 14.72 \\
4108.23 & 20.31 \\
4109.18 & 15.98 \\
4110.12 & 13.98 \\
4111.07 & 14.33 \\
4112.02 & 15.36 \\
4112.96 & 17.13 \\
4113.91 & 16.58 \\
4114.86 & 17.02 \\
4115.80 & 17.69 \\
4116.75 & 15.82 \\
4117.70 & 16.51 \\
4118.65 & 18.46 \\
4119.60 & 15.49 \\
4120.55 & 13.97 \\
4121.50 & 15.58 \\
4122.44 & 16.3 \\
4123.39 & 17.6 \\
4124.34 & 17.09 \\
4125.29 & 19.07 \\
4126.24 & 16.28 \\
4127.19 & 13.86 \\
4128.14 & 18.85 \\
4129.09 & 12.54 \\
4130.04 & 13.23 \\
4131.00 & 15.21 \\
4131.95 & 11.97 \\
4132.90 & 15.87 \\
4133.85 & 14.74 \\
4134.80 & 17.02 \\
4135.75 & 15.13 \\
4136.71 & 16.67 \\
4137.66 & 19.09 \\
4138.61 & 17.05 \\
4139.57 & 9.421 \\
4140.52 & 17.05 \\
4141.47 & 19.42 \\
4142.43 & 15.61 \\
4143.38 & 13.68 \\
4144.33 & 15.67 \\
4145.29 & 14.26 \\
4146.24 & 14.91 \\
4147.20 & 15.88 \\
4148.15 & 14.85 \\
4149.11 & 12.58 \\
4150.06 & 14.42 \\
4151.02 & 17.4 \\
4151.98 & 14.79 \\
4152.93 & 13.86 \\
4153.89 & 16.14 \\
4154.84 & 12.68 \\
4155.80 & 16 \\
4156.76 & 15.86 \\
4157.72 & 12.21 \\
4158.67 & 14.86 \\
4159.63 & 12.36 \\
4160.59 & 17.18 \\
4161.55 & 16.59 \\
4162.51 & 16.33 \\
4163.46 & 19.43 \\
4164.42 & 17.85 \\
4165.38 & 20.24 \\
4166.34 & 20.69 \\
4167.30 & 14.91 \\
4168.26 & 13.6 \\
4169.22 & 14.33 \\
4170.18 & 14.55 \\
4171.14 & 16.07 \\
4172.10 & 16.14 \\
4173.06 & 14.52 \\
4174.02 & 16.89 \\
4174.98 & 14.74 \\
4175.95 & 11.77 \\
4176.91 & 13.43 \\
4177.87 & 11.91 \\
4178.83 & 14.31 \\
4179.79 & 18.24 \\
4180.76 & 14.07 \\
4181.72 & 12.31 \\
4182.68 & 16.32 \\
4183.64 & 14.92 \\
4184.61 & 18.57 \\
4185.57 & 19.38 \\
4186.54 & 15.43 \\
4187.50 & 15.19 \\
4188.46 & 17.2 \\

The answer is -1.1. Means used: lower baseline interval 15.3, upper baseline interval 15.9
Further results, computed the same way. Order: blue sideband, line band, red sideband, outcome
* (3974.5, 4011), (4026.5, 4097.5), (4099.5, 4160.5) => -4.1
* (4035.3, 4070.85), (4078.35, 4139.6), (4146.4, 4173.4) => -2.3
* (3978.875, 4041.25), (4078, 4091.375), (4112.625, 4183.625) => -1.0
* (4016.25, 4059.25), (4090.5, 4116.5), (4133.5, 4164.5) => -0.2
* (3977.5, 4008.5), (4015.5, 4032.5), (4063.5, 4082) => -2.0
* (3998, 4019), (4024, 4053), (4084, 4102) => 0.3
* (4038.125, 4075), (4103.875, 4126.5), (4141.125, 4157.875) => -1.4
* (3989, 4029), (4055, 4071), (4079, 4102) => 1.5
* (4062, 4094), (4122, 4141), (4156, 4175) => 0.4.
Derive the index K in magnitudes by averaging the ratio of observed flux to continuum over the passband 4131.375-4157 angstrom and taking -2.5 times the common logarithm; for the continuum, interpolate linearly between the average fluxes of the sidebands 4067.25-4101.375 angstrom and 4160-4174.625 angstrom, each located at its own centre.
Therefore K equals 0.08 mag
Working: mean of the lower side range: 16.3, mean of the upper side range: 16.6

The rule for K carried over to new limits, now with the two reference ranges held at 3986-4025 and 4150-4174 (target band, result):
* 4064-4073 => 0.019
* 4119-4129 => -0.036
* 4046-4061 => 0.080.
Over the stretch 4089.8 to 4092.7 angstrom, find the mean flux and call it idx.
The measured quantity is 17.4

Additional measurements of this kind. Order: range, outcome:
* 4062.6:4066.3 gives 15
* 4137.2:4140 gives 15.2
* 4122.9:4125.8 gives 17.9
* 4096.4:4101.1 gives 15.8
